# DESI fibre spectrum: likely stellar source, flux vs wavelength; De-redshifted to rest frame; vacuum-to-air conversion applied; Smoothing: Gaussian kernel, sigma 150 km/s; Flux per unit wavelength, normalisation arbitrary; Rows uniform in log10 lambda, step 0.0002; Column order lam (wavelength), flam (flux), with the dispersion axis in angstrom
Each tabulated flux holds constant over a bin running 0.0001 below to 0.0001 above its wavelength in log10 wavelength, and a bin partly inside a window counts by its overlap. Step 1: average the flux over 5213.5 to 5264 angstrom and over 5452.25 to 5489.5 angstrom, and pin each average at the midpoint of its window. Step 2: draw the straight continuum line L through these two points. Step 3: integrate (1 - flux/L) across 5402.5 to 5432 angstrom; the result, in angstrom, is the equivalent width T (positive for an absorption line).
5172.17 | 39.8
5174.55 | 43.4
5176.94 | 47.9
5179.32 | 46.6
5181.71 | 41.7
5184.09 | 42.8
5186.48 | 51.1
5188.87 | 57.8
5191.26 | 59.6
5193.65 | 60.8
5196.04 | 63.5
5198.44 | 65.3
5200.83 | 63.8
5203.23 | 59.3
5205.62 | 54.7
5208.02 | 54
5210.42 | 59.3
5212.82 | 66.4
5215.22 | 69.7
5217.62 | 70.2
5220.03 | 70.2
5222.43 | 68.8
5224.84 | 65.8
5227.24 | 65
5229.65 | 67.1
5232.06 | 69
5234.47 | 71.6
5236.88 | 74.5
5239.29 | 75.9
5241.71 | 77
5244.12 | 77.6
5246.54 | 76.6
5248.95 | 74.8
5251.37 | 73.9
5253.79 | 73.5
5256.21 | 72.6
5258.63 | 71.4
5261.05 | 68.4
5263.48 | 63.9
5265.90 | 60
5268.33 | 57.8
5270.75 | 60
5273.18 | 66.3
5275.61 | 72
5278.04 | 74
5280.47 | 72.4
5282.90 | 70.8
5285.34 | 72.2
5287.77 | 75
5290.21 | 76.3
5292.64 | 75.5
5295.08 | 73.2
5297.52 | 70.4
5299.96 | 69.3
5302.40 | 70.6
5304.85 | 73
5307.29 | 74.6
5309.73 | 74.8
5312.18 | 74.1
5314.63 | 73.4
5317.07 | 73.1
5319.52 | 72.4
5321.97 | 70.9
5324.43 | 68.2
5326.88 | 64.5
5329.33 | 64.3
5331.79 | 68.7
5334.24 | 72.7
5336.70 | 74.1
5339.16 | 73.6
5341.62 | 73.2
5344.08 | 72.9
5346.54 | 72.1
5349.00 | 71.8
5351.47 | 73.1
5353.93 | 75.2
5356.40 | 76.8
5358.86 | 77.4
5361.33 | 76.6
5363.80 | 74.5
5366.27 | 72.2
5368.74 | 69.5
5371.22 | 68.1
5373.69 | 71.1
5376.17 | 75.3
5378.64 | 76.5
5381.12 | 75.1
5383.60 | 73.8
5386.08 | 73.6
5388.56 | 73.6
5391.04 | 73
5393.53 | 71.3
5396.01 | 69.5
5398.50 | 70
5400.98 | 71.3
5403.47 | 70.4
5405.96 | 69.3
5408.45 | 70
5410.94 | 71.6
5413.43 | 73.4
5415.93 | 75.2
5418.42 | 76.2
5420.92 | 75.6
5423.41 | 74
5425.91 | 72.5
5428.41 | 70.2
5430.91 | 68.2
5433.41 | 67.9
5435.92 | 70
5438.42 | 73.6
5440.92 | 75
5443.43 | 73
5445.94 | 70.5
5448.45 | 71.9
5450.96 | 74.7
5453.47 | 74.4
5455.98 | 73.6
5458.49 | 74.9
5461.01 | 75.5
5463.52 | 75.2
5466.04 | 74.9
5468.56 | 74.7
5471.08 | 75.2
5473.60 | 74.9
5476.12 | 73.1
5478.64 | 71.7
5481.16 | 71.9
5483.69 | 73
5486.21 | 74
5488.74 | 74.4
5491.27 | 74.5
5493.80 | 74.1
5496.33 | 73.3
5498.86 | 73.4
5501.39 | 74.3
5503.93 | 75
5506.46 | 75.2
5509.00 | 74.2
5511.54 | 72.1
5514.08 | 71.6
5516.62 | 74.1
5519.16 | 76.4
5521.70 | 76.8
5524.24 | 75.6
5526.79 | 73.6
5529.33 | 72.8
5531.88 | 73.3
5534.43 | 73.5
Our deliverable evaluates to 0.5 angstrom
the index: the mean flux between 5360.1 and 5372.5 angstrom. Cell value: 72.2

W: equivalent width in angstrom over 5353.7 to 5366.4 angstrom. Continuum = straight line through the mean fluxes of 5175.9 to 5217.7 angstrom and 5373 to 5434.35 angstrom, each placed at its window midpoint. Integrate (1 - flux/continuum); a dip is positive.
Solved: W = -1.2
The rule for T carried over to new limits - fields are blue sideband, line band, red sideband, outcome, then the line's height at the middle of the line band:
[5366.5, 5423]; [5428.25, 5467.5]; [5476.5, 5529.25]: 0.20 angstrom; 73.2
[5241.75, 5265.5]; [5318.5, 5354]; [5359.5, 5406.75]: 0.66 angstrom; 72.4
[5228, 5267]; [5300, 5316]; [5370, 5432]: -0.26 angstrom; 72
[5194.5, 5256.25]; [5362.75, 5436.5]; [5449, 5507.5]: 0.24 angstrom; 72.3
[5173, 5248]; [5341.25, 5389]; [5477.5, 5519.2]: -3.60 angstrom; 68.5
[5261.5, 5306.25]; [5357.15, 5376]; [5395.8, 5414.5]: -0.71 angstrom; 70.4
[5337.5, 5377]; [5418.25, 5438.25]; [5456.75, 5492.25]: 0.58 angstrom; 73.8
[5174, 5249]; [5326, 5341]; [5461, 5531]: -0.49 angstrom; 67.7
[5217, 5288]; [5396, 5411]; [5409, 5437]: 0.36 angstrom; 72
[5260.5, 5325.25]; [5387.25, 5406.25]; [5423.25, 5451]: 0.03 angstrom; 71.3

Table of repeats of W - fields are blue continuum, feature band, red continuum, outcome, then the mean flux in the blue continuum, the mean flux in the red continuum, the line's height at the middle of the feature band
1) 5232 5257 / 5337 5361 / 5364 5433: -0.38 angstrom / 74.5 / 72.2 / 73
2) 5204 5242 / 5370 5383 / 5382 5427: -0.29 angstrom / 67.1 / 72.5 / 71.7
